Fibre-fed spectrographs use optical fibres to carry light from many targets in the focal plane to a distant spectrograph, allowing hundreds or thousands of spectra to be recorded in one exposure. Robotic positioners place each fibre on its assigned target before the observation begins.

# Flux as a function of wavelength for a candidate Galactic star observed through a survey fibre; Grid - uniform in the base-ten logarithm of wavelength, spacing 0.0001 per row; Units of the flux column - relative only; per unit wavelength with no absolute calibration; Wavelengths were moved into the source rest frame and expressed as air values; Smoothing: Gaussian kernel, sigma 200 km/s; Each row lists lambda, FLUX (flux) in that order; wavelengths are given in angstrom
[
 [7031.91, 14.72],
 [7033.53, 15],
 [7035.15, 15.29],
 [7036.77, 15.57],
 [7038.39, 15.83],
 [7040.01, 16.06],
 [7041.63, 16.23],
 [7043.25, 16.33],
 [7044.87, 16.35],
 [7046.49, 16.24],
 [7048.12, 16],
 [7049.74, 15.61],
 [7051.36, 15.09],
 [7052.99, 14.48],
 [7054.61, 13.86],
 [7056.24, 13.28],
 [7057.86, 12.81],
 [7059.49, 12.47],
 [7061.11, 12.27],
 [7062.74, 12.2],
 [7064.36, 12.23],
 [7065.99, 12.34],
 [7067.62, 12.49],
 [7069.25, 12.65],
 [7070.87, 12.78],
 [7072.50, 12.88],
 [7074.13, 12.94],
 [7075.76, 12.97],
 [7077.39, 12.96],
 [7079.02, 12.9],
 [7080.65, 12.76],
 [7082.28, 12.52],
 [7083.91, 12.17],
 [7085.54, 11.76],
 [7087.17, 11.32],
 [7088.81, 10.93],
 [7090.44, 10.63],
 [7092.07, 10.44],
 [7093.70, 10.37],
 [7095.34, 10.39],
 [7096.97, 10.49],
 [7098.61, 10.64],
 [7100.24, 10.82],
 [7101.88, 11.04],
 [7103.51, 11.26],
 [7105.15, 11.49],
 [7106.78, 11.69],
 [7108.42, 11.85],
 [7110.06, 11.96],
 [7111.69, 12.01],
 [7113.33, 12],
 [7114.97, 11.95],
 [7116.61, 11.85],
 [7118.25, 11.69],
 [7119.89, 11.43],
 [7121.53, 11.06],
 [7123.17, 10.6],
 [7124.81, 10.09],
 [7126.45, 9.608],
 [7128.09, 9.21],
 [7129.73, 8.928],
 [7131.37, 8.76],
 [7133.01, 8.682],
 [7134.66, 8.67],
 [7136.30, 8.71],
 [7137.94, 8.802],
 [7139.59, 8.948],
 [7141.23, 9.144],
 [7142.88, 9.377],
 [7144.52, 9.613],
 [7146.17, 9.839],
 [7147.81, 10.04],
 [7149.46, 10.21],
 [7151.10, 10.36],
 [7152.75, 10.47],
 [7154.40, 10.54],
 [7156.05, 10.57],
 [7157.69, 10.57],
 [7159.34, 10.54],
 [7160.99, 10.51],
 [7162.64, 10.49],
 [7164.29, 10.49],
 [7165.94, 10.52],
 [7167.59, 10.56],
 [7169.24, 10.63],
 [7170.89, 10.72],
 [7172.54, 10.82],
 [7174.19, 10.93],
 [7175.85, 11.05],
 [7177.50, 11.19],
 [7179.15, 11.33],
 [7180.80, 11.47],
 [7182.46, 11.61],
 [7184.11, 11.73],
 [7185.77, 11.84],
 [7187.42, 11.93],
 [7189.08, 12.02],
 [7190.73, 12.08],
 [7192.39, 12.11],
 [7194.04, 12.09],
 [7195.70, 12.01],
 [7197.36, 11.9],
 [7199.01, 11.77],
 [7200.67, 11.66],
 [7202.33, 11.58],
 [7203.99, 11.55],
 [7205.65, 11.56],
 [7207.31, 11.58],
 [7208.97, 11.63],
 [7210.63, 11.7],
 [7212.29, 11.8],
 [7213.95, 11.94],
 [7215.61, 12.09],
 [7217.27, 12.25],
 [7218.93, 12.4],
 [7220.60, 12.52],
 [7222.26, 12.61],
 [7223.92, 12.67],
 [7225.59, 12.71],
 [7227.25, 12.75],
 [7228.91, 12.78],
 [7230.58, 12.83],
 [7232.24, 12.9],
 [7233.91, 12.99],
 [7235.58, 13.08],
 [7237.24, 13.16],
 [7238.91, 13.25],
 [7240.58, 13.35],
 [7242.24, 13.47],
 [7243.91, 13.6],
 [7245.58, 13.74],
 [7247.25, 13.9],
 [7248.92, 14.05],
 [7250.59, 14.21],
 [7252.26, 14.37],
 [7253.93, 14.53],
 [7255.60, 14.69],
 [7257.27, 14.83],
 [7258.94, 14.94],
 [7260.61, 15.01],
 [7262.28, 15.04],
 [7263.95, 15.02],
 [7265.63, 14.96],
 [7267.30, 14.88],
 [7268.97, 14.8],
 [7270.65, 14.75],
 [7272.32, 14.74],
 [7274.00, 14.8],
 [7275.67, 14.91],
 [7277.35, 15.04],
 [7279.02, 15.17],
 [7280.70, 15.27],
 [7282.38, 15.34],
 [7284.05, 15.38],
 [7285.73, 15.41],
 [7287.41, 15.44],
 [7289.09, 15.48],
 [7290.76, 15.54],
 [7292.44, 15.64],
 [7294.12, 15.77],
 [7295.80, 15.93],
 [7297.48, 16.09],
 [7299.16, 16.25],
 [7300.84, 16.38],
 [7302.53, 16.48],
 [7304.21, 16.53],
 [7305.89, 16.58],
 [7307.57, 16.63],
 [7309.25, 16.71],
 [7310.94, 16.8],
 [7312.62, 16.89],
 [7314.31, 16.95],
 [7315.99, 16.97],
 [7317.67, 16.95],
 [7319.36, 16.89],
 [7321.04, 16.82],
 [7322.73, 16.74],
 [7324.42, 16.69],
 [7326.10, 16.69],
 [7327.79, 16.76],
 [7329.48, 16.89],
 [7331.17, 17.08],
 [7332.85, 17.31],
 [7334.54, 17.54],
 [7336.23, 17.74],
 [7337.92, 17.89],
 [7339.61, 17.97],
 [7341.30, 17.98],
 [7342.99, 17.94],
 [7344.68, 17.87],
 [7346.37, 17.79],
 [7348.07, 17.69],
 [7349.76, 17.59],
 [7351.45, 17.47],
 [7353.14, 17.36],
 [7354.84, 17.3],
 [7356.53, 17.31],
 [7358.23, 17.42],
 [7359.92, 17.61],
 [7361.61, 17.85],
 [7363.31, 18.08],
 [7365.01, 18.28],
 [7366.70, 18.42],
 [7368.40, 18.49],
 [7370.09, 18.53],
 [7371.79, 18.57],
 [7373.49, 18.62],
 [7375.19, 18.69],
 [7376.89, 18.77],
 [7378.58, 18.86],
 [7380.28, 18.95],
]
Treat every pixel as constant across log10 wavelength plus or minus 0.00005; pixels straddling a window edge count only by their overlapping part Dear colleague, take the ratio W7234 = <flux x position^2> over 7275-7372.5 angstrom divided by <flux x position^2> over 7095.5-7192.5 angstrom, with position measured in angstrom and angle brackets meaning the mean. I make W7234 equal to 1.67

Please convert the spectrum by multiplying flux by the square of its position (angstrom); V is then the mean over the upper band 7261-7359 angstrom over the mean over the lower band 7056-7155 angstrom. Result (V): 1.57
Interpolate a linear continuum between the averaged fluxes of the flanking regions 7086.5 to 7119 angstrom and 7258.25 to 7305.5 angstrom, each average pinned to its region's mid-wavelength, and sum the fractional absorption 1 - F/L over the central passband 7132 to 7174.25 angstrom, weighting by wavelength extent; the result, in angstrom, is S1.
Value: 8.2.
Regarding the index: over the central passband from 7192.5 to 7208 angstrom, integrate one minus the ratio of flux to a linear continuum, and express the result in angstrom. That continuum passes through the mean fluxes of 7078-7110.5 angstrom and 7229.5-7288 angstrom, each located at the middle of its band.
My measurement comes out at 1.80 angstrom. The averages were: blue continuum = 11.4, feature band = 11.8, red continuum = 14.4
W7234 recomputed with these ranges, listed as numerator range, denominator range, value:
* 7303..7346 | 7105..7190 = 1.70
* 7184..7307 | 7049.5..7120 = 1.19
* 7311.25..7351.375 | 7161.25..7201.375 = 1.59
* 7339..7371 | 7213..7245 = 1.44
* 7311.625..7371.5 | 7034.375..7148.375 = 1.57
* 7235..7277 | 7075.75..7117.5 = 1.30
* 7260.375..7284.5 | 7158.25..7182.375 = 1.43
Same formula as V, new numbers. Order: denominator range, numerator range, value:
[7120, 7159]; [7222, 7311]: 1.57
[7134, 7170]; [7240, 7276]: 1.49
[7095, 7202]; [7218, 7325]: 1.43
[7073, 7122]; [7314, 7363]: 1.60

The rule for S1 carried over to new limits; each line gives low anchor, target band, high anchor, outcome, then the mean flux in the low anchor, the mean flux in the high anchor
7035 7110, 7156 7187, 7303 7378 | 7.8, 12.9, 17.5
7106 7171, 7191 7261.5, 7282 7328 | 3.3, 10.3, 16.3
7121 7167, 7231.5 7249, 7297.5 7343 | 0.4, 9.83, 17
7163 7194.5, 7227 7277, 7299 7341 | 0.5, 11.3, 16.9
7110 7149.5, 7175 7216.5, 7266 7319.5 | 2.3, 10.1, 15.8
